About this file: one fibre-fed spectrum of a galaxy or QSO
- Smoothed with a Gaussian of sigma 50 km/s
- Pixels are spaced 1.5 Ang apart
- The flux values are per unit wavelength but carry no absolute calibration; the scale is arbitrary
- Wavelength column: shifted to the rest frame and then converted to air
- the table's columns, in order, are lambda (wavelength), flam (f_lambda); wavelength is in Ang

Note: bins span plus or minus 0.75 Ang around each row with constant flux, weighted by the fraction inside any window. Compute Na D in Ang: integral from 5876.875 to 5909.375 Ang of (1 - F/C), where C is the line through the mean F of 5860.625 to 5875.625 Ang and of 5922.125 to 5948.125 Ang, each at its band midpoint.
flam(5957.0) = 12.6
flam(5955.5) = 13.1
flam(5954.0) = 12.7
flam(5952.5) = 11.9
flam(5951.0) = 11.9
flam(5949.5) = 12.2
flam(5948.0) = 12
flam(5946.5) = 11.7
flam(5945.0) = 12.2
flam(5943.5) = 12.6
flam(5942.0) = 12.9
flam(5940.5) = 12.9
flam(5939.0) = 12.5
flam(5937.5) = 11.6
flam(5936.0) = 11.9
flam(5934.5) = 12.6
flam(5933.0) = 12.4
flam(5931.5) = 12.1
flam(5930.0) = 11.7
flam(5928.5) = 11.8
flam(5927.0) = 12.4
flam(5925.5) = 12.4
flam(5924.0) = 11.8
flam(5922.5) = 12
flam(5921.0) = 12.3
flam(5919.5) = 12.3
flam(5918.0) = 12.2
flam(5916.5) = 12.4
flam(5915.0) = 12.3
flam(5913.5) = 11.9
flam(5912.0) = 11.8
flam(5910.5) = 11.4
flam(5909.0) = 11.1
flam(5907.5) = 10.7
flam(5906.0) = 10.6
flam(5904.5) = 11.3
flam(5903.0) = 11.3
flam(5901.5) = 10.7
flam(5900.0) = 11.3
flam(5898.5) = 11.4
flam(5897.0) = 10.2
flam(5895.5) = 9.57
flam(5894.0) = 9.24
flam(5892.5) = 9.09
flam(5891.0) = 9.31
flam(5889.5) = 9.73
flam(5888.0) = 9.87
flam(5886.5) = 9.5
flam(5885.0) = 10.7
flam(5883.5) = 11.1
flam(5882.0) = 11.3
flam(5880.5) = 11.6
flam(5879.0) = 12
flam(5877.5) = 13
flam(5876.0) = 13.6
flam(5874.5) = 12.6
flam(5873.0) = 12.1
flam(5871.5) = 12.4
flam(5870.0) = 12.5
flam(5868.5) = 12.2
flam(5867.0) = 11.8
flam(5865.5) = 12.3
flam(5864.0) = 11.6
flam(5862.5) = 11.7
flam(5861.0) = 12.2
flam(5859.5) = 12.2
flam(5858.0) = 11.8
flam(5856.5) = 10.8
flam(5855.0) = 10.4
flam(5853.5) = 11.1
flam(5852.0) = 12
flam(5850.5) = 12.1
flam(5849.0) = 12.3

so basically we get 4.1 Ang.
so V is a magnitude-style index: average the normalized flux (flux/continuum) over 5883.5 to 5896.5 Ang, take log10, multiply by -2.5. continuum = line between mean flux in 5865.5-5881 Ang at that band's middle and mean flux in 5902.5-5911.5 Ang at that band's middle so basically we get 0.21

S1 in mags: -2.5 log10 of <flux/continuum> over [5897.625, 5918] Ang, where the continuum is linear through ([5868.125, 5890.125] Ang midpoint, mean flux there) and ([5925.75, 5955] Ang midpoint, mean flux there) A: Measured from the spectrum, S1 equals 0.04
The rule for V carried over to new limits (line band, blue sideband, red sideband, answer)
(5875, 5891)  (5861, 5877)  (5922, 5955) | 0.10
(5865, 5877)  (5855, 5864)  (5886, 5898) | -0.15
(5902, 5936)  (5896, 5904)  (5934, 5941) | -0.02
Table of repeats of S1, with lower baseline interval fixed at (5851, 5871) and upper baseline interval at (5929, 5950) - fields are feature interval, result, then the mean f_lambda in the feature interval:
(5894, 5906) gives 0.12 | 10.7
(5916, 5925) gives 0.00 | 12.2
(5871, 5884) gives -0.03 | 12.2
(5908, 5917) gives 0.03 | 11.8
